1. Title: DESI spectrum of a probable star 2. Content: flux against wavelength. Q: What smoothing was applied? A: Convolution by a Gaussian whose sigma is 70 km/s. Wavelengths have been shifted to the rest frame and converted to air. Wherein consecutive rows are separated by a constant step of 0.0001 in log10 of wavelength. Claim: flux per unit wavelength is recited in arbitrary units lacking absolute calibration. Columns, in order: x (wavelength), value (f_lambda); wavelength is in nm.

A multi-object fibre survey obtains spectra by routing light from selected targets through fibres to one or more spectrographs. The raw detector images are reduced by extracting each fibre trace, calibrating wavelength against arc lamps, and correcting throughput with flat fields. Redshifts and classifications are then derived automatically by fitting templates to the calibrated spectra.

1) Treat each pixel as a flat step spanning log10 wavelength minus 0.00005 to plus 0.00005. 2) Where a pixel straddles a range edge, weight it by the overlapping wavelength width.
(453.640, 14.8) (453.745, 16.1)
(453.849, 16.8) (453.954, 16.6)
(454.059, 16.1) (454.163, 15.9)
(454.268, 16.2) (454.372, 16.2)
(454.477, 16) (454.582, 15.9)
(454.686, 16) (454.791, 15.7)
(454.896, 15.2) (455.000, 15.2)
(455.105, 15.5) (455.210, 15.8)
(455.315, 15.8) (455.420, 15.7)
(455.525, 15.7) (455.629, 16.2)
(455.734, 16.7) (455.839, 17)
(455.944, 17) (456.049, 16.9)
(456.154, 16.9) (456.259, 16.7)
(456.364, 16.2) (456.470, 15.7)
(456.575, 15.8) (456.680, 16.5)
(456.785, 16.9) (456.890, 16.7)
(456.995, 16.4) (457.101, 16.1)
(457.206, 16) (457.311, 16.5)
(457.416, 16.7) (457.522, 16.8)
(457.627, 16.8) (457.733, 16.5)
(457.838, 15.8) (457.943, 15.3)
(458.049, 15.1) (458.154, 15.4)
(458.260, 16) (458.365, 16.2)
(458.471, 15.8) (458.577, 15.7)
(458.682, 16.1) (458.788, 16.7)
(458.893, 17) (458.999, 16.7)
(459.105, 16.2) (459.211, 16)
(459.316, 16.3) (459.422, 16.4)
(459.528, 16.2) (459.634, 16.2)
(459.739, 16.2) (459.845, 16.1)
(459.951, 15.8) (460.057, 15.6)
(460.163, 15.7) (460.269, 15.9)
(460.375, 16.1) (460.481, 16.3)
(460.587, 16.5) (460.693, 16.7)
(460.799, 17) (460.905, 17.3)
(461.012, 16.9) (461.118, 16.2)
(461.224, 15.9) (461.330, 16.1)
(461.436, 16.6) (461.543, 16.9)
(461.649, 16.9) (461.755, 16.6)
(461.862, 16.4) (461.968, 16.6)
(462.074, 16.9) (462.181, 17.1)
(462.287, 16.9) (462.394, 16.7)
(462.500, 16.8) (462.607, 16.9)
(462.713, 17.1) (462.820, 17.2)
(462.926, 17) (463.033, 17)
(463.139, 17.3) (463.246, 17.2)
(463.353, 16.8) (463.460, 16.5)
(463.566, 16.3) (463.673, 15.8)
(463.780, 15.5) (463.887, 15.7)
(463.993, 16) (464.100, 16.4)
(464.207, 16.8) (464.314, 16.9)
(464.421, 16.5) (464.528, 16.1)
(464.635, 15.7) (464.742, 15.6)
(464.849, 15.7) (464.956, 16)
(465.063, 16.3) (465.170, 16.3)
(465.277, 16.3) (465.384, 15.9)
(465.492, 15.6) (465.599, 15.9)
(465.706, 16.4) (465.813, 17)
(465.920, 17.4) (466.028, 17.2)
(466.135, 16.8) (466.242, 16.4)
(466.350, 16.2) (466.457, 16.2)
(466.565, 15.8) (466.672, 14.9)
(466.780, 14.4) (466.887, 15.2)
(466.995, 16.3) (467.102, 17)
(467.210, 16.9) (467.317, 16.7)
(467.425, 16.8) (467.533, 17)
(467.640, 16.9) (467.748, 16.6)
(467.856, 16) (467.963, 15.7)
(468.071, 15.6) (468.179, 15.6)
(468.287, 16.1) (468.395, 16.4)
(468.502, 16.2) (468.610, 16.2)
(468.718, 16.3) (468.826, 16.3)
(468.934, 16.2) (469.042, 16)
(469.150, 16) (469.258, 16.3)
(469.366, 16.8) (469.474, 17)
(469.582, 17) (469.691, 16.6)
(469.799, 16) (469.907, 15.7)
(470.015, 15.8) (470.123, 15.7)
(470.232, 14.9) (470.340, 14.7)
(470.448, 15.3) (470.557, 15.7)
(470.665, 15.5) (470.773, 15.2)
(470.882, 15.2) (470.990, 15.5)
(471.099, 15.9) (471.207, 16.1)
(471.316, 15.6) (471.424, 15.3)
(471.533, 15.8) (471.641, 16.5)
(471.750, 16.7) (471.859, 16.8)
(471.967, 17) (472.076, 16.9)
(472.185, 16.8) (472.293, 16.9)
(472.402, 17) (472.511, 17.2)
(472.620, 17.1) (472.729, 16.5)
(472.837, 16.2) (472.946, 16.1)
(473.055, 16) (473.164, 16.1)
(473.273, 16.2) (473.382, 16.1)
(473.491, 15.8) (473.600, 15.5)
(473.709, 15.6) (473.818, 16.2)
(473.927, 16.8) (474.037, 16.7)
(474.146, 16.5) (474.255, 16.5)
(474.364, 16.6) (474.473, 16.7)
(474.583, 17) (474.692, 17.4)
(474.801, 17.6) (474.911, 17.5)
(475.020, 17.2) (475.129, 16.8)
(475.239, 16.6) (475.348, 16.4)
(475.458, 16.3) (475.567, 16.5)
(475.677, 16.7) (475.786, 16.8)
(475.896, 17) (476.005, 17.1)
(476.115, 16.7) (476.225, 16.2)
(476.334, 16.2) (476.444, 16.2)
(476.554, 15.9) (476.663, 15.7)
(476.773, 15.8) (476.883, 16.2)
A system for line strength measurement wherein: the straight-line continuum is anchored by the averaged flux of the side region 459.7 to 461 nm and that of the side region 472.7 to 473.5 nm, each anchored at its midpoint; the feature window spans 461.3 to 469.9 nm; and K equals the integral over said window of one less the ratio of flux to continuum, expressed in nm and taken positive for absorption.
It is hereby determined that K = -0.09 nm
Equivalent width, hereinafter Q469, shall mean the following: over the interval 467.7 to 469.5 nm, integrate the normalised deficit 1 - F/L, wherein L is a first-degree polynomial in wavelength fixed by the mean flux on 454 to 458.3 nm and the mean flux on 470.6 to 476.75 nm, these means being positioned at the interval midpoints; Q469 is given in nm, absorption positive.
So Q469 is 0.016 nm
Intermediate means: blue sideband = 16.1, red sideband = 16.4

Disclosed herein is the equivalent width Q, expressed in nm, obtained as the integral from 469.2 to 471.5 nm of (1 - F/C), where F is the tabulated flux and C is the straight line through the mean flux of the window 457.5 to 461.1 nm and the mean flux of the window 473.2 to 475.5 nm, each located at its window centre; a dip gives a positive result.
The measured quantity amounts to 0.09 nm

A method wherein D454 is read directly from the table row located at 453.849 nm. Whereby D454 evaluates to 16.8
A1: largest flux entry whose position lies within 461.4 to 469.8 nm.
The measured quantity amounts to 17.4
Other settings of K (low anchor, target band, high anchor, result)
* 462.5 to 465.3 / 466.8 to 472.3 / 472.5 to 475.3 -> 0.12 nm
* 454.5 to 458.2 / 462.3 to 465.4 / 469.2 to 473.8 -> -0.06 nm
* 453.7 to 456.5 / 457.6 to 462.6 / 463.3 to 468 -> -0.04 nm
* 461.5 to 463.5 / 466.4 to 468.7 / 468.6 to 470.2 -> 0.04 nm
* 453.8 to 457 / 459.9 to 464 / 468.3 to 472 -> -0.11 nm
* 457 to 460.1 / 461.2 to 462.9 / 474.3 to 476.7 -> -0.05 nm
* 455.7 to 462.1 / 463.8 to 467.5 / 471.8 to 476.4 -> 0.06 nm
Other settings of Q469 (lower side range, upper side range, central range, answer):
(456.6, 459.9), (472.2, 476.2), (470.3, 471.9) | 0.08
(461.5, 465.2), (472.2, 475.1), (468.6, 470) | 0.02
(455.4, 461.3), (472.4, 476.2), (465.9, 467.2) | 0.02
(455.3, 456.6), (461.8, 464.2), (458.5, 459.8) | 0.01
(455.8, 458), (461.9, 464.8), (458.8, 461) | 0.02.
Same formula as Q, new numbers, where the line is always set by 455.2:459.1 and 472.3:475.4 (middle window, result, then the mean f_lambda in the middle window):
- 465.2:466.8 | 0.022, 16.2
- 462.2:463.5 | -0.047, 17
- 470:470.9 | 0.065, 15.3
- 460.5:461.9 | -0.023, 16.6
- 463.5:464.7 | 0.018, 16.2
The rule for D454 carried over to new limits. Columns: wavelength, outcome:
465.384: 15.9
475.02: 17.2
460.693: 16.7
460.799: 17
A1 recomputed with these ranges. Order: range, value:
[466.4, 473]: 17.2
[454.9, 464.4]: 17.3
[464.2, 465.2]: 16.9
